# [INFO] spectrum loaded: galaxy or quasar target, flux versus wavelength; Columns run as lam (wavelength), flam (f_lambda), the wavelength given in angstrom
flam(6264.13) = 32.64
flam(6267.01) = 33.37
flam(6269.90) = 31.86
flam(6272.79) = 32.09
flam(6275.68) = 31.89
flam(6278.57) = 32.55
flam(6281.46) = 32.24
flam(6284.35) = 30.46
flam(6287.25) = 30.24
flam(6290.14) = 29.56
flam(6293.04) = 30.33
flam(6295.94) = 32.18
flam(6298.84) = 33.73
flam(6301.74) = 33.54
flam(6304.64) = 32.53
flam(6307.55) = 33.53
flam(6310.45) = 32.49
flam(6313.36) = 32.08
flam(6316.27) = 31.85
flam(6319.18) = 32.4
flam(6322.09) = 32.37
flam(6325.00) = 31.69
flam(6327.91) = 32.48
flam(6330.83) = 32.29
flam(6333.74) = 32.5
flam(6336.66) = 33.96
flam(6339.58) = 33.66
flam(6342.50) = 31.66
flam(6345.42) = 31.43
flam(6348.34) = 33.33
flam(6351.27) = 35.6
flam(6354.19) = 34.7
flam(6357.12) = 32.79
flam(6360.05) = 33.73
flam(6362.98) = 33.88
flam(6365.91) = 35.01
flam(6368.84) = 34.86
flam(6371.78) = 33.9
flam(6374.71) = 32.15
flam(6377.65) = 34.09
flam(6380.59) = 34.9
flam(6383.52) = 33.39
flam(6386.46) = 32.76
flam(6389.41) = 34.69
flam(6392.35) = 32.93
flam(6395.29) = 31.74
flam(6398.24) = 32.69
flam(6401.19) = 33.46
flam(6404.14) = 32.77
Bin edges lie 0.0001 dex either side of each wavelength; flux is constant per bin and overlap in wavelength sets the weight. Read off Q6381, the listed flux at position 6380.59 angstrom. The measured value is 34.9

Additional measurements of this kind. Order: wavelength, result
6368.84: 34.86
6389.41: 34.69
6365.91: 35.01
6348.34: 33.33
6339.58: 33.66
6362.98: 33.88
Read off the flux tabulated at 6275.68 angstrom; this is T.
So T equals 31.89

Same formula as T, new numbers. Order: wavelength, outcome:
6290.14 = 29.56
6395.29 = 31.74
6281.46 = 32.24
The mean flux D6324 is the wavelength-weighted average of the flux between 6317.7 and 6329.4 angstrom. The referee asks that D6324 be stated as 32.2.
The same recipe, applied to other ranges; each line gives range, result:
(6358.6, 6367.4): 34.2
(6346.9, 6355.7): 34.5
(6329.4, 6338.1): 32.9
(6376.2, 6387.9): 33.8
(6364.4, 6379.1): 34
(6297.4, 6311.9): 33.2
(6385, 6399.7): 33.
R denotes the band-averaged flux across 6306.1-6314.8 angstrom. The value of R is 32.7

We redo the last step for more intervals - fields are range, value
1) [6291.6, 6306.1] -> 32.5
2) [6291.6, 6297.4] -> 31.3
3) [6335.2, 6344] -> 33.1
